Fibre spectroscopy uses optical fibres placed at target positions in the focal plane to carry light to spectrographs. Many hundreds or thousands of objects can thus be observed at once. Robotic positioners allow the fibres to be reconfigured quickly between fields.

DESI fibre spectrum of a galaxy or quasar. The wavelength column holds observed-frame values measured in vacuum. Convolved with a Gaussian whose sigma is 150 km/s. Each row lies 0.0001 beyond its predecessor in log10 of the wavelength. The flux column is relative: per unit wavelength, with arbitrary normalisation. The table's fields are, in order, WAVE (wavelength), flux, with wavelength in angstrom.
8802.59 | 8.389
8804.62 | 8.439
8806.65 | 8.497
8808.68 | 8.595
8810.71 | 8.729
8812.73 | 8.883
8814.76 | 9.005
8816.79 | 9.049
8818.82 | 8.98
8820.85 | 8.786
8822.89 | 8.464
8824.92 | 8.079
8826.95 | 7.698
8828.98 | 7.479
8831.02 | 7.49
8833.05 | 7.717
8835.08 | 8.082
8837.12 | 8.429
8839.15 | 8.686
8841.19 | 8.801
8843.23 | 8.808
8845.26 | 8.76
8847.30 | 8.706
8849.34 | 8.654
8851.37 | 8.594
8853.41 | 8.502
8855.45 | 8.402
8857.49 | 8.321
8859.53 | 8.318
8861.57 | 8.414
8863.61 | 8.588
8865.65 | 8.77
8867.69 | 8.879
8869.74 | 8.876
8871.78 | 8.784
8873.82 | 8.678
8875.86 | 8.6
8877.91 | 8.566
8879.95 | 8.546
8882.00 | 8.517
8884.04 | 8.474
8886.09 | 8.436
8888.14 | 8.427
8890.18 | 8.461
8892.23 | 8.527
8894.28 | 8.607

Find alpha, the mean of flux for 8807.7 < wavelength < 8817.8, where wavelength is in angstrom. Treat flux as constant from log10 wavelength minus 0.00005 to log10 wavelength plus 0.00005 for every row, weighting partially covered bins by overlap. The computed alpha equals 8.86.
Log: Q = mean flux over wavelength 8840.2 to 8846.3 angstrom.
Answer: 8.79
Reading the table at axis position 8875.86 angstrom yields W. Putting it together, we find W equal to 8.6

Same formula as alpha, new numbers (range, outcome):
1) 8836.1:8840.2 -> 8.55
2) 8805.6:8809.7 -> 8.53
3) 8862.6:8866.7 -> 8.69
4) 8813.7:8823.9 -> 8.85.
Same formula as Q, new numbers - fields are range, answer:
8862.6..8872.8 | 8.78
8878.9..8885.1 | 8.51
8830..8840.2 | 8.08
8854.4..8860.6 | 8.35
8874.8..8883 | 8.55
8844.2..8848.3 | 8.74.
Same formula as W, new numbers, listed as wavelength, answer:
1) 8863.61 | 8.588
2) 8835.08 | 8.082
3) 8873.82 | 8.678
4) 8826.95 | 7.698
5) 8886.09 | 8.436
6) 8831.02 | 7.49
